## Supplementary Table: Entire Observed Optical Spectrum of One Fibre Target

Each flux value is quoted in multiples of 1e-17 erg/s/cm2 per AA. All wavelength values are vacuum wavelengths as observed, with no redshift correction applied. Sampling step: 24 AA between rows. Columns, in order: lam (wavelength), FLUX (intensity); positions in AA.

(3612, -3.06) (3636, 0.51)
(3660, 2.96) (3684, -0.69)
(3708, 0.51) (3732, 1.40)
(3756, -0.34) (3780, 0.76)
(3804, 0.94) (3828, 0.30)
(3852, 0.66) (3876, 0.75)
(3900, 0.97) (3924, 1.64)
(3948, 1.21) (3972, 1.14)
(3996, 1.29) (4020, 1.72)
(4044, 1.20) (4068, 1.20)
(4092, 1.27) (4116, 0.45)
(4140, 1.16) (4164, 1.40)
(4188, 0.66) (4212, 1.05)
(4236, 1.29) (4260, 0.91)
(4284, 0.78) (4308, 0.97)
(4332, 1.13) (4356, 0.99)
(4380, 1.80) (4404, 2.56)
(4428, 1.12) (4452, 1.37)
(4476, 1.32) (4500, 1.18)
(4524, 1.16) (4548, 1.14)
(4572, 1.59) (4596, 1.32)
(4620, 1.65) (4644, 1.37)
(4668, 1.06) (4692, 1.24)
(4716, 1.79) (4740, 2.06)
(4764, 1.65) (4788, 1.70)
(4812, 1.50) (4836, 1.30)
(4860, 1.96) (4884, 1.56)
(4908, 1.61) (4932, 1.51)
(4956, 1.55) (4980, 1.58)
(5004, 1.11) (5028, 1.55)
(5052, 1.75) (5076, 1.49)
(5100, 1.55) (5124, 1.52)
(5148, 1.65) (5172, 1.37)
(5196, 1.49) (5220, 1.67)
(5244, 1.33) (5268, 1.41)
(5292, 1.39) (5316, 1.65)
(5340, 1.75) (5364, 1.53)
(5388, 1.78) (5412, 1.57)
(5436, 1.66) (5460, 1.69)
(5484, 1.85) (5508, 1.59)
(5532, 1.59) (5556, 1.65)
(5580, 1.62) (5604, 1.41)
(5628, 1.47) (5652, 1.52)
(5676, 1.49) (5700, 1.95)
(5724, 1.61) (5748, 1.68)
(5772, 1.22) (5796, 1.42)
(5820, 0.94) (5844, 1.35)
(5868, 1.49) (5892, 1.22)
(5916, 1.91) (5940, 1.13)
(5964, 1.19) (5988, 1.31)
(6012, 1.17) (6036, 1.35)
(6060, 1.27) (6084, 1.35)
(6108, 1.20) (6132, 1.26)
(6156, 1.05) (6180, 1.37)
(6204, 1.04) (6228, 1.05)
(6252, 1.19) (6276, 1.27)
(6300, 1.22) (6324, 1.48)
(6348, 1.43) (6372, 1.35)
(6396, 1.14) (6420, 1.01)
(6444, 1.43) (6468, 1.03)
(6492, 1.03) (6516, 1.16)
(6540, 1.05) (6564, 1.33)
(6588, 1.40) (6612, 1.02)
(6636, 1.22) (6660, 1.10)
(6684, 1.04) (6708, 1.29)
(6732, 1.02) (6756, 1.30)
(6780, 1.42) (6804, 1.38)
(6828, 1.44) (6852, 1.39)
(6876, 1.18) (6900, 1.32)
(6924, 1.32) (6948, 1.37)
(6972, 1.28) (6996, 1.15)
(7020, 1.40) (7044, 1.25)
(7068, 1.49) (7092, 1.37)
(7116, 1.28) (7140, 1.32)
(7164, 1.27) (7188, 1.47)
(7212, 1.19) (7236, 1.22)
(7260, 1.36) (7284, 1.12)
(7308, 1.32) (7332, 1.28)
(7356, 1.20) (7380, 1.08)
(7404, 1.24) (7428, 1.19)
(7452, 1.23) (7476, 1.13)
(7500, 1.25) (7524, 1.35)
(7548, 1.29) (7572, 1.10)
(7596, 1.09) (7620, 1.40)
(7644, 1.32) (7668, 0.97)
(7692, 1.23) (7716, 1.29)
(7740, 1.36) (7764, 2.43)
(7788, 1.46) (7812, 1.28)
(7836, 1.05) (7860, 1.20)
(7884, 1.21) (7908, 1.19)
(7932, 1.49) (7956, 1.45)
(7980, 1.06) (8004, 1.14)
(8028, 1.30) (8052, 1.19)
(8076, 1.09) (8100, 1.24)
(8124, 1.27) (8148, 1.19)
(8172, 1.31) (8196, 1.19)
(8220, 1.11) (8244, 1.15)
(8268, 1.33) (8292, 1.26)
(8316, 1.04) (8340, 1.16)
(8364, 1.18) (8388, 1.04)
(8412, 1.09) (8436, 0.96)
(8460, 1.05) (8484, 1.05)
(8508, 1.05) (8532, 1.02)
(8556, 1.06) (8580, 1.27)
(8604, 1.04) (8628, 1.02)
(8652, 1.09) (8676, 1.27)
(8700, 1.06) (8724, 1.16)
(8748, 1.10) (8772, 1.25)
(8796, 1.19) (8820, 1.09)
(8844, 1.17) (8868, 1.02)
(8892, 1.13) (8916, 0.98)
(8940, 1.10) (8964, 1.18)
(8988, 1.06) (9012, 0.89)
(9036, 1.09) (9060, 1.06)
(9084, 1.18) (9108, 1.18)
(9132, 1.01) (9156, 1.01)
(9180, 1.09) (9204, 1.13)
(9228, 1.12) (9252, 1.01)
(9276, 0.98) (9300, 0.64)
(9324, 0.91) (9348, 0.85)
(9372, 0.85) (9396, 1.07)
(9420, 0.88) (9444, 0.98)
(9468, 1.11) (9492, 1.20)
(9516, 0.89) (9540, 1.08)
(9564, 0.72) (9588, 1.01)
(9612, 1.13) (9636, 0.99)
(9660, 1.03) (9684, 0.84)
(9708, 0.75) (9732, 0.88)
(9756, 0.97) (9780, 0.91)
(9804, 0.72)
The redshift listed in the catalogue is 0.18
